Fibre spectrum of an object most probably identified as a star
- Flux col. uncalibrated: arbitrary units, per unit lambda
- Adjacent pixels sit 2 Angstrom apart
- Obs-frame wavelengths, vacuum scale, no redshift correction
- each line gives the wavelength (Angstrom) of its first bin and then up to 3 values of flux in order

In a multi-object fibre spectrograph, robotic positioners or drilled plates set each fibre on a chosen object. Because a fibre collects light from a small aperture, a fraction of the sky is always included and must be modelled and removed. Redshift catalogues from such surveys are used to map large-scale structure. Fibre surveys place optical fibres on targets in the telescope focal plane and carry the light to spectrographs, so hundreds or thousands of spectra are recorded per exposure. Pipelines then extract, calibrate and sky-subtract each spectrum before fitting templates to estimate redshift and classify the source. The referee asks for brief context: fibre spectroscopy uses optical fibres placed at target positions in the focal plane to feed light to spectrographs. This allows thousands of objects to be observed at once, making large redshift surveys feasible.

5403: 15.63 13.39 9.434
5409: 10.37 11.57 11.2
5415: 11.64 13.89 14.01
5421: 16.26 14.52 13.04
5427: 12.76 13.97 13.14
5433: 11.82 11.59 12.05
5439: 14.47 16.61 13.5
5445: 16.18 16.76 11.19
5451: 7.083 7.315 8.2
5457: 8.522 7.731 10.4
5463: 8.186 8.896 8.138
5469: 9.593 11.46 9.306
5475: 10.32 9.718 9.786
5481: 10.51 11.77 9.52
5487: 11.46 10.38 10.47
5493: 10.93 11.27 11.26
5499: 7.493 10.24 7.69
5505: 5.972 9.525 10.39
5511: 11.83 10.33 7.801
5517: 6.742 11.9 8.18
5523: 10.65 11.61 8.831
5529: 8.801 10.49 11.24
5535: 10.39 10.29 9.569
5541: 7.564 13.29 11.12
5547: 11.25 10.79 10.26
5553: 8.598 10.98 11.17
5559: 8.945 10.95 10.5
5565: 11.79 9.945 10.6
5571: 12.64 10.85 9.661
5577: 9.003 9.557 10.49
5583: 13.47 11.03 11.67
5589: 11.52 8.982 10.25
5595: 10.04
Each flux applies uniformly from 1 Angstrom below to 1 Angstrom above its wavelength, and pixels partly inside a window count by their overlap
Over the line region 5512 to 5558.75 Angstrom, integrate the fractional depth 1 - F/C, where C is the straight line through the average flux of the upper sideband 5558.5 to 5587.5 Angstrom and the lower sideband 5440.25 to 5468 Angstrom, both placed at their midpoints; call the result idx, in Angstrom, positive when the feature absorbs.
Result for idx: 2.8 Angstrom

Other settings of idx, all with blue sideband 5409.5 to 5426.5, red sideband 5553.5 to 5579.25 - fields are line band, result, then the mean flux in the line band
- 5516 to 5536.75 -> 2.4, 9.9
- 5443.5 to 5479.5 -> 7.0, 9.98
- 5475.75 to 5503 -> 3.7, 10.3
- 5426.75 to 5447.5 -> -1.7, 13.9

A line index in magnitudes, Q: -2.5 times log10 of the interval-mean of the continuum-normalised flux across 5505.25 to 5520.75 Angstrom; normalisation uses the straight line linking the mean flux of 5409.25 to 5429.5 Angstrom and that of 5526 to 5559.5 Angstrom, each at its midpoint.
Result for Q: 0.15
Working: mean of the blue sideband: 13.2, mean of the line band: 9.53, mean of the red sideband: 10.2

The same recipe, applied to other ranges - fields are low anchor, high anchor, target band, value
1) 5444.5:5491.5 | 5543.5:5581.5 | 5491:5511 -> 0.068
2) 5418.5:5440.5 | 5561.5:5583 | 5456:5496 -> 0.254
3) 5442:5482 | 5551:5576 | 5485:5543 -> 0.057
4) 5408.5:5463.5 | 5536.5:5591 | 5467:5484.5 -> 0.149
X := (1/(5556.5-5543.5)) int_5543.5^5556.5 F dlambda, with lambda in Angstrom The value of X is 10.6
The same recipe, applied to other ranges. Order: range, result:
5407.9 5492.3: 11.4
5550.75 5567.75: 10.4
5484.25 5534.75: 9.81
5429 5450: 13.7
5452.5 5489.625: 9.56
